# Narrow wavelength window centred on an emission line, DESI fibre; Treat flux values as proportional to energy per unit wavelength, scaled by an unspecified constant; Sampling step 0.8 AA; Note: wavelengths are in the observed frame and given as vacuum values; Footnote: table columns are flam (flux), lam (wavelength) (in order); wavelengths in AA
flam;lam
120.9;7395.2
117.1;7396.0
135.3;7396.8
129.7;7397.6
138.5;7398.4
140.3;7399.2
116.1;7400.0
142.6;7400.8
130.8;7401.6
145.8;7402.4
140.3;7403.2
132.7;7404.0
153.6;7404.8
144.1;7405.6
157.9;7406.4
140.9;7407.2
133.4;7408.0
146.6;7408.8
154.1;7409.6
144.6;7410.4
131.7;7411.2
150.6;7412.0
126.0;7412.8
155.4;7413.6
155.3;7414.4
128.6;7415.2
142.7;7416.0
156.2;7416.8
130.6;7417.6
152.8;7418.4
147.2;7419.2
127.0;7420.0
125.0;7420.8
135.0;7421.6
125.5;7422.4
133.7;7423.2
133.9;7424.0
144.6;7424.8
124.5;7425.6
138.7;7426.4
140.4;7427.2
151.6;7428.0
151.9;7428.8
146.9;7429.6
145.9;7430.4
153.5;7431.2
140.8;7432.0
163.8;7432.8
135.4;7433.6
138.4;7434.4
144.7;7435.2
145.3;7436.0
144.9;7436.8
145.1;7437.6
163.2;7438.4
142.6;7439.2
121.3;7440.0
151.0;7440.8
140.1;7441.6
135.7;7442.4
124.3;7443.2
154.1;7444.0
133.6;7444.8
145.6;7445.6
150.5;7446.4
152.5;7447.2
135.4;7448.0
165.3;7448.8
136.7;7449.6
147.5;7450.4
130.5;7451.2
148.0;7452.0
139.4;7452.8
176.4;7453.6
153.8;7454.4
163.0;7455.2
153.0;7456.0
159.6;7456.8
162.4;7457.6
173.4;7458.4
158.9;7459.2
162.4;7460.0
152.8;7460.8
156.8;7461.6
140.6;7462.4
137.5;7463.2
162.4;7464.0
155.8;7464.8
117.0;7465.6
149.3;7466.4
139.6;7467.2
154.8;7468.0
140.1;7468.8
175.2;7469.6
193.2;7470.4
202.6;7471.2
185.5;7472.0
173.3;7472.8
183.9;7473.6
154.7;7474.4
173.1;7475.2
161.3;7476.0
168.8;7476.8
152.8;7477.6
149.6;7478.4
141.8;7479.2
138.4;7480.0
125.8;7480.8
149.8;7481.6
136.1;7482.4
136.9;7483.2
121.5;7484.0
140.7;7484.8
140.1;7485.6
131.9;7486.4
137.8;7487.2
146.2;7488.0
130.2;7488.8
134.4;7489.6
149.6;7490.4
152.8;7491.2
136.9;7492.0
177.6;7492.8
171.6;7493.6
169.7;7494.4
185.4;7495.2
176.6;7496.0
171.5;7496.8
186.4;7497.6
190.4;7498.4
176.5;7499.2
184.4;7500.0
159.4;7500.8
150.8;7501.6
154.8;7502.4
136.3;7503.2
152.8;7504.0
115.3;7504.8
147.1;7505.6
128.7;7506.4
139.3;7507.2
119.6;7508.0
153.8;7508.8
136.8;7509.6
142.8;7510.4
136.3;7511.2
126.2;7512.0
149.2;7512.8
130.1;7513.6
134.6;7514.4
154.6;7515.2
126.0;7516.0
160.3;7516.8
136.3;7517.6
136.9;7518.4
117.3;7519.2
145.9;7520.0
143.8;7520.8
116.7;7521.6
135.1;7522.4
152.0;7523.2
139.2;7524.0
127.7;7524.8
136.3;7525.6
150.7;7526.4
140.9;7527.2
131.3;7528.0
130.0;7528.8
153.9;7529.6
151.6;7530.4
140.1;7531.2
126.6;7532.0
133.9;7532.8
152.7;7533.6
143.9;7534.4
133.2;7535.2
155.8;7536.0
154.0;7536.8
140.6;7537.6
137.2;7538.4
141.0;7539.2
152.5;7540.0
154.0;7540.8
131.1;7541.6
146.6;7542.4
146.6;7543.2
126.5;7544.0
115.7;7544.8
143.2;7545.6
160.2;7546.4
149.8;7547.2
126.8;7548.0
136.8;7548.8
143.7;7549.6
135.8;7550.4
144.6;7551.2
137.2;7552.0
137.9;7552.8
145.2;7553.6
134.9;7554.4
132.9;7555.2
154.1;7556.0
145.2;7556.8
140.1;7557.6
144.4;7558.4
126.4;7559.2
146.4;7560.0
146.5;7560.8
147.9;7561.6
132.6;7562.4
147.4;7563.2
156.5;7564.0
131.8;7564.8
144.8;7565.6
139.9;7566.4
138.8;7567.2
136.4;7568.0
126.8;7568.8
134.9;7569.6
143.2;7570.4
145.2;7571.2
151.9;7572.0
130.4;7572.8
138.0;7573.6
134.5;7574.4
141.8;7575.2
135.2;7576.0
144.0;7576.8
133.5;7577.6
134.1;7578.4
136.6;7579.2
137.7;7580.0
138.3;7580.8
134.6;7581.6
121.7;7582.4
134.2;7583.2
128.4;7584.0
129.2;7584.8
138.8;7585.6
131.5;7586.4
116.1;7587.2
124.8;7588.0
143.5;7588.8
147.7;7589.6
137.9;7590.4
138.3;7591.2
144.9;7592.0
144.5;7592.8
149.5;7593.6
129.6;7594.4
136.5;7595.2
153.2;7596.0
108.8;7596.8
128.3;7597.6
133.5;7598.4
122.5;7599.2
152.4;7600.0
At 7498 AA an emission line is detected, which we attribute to [N II] 6583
